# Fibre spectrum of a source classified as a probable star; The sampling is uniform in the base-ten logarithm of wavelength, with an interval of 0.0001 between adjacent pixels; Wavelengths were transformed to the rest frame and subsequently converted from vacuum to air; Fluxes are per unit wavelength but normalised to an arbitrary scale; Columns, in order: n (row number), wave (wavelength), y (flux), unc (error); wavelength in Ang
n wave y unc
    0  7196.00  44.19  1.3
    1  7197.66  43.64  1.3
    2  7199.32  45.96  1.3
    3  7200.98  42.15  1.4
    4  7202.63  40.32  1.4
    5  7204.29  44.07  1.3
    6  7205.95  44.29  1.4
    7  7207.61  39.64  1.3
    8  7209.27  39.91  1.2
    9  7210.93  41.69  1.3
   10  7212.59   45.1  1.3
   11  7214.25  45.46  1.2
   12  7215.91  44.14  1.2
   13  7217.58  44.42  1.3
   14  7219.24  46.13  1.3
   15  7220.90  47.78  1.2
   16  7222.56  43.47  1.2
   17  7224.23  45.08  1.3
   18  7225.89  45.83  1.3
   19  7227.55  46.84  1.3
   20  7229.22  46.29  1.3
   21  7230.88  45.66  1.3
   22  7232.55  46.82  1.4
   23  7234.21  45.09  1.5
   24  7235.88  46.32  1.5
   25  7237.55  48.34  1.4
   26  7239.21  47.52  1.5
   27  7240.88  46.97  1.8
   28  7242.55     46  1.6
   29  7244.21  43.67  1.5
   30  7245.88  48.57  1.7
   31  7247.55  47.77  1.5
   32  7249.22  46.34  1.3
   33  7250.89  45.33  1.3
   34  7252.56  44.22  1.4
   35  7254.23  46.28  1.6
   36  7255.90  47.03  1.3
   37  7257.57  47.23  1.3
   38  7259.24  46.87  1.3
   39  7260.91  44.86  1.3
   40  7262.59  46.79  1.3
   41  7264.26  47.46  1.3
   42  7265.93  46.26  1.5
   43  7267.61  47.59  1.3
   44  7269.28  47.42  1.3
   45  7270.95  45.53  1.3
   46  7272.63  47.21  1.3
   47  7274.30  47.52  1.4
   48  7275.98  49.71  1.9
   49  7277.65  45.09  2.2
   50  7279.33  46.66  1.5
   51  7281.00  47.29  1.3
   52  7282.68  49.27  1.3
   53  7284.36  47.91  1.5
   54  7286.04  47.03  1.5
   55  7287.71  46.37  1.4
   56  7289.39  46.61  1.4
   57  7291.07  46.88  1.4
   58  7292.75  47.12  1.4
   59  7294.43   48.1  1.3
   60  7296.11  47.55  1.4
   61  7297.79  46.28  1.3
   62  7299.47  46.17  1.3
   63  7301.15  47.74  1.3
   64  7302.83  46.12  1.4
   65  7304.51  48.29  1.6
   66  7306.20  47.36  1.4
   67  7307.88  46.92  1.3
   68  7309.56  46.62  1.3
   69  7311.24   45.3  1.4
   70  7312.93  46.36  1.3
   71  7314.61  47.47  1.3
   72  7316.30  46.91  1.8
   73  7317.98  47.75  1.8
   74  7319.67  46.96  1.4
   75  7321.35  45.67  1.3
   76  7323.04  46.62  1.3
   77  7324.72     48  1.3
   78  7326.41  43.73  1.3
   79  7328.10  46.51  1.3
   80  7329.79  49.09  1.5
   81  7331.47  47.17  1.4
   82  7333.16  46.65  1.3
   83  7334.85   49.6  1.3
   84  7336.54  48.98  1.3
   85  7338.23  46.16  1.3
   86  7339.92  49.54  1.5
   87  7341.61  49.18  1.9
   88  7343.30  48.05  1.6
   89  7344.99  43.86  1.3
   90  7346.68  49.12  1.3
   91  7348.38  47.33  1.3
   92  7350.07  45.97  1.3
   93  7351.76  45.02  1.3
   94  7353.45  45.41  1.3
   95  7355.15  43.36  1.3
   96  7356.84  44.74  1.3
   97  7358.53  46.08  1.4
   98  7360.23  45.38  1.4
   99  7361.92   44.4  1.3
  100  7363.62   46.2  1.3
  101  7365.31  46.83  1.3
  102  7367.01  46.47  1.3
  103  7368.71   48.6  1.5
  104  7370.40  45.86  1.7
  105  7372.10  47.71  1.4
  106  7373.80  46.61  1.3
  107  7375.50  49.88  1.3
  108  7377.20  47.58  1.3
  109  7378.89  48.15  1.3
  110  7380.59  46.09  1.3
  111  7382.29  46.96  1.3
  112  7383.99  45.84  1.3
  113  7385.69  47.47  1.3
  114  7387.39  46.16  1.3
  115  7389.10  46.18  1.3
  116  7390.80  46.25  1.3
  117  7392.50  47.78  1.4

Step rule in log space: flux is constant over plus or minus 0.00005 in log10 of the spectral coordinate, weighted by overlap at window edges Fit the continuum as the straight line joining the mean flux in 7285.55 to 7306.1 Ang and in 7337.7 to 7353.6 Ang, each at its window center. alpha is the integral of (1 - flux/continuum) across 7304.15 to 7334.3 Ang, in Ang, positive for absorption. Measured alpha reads 0.12 Ang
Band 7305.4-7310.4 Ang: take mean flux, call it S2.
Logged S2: 47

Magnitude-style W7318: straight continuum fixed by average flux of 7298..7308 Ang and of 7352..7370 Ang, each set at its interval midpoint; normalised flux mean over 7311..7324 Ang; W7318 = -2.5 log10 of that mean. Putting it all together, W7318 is 0.00 mag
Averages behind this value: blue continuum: 47.1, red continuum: 45.7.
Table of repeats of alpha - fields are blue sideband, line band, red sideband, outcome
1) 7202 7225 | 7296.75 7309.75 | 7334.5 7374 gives -0.40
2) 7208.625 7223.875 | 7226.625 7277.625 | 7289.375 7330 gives -1.52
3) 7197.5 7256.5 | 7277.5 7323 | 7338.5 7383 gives -0.98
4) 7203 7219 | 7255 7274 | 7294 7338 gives -0.68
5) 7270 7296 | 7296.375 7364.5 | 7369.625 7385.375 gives 0.73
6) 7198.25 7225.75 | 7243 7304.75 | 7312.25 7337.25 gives -1.65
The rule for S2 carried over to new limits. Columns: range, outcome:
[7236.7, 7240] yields 48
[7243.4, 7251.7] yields 46.3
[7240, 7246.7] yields 46.3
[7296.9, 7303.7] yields 46.6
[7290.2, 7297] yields 47.4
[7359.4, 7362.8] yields 44.9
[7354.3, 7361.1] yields 44.9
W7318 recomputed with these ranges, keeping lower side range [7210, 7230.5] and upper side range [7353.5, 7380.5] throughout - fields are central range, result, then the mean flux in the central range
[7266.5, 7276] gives -0.04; 47.2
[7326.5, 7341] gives -0.04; 47.8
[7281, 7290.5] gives -0.04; 47.4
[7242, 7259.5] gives -0.02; 46.3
